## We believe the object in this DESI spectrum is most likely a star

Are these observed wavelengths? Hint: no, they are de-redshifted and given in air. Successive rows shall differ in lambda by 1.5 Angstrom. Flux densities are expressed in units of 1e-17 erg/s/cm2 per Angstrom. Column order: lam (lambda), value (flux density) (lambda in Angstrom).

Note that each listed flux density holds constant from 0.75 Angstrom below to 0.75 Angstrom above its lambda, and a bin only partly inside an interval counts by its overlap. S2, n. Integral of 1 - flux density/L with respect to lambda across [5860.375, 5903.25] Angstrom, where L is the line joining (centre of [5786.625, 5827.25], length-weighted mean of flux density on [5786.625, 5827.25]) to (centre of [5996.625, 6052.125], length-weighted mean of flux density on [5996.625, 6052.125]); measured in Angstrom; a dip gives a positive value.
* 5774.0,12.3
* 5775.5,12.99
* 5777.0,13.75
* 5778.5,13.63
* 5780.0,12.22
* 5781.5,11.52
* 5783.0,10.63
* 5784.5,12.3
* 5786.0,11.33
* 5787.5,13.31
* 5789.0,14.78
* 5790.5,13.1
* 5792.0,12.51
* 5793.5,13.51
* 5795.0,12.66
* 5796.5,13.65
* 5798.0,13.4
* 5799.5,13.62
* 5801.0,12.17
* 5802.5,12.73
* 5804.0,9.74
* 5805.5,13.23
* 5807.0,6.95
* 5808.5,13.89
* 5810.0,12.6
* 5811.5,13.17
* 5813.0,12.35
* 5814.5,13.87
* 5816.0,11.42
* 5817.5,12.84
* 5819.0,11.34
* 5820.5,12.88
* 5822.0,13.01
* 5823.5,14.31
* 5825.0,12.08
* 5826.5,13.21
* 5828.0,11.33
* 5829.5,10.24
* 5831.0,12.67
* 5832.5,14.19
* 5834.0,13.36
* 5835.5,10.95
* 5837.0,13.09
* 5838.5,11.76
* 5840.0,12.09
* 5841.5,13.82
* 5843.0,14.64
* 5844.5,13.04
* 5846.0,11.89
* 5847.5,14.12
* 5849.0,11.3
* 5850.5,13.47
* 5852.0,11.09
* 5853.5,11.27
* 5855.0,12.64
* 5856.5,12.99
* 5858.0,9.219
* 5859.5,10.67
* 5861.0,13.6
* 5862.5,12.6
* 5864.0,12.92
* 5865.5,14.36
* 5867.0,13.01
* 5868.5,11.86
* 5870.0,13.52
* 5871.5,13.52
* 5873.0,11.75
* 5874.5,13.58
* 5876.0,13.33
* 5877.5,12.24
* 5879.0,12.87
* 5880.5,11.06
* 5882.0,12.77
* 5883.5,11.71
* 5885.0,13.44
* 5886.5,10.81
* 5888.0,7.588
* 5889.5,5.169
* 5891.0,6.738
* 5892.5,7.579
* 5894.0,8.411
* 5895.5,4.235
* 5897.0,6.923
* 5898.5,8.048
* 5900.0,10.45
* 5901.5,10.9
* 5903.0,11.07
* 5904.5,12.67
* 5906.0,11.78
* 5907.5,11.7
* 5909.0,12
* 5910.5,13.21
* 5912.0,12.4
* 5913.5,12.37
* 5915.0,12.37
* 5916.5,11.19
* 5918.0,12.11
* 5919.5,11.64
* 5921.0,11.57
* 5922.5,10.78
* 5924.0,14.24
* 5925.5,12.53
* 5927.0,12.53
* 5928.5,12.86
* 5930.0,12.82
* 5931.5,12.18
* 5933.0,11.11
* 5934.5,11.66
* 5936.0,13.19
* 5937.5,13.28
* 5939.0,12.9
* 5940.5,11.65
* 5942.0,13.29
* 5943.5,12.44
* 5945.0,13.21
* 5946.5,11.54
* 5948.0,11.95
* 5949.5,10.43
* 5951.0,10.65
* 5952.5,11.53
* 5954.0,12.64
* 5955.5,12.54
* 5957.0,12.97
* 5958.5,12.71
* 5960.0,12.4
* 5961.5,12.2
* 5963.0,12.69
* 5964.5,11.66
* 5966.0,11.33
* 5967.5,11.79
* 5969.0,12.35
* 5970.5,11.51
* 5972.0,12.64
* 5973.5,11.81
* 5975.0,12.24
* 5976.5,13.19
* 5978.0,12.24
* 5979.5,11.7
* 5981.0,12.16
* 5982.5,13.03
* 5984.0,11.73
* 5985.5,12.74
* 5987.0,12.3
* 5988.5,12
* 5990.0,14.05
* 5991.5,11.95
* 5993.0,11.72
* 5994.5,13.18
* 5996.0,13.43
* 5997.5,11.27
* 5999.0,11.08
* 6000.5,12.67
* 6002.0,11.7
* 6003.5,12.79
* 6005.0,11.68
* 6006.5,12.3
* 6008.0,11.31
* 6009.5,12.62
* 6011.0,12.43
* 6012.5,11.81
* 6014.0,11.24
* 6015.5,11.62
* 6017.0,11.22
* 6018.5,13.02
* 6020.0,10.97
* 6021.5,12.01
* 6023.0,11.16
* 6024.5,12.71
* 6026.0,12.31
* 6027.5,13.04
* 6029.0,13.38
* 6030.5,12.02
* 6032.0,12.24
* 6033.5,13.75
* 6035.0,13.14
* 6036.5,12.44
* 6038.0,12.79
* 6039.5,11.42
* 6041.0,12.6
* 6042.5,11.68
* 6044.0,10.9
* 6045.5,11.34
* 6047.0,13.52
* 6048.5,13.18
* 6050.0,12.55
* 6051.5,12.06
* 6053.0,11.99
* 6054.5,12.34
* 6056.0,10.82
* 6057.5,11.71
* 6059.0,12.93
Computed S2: 5.54 Angstrom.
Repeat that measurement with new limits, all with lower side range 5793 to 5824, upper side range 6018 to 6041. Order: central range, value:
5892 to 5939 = 4.31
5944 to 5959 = 0.54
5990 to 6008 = 0.34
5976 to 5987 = 0.06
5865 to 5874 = -0.35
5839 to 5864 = 0.18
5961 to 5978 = 0.44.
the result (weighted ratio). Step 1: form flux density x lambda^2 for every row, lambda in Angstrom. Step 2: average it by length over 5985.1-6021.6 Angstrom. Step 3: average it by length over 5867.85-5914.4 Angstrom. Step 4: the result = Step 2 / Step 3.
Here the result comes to 1.16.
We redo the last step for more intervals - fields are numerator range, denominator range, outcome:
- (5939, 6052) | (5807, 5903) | 1.09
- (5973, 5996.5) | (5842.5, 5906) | 1.15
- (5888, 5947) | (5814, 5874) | 0.91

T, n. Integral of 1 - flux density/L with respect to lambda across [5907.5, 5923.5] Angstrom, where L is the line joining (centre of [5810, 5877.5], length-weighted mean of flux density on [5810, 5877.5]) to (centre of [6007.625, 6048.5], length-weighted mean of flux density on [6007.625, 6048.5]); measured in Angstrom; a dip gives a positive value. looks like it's 0.6 Angstrom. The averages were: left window 12.6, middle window 12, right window 12.2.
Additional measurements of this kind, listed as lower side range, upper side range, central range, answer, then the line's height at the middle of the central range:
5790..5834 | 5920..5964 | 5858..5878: -0.5 Angstrom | 12.4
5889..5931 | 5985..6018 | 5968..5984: -0.7 Angstrom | 11.8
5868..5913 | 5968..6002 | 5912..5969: -3.0 Angstrom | 11.6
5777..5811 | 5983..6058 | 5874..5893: 2.6 Angstrom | 12.4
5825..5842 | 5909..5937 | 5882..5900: 5.5 Angstrom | 12.3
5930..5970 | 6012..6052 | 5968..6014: -0.1 Angstrom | 12.2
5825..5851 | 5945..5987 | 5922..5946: -0.6 Angstrom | 12.2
